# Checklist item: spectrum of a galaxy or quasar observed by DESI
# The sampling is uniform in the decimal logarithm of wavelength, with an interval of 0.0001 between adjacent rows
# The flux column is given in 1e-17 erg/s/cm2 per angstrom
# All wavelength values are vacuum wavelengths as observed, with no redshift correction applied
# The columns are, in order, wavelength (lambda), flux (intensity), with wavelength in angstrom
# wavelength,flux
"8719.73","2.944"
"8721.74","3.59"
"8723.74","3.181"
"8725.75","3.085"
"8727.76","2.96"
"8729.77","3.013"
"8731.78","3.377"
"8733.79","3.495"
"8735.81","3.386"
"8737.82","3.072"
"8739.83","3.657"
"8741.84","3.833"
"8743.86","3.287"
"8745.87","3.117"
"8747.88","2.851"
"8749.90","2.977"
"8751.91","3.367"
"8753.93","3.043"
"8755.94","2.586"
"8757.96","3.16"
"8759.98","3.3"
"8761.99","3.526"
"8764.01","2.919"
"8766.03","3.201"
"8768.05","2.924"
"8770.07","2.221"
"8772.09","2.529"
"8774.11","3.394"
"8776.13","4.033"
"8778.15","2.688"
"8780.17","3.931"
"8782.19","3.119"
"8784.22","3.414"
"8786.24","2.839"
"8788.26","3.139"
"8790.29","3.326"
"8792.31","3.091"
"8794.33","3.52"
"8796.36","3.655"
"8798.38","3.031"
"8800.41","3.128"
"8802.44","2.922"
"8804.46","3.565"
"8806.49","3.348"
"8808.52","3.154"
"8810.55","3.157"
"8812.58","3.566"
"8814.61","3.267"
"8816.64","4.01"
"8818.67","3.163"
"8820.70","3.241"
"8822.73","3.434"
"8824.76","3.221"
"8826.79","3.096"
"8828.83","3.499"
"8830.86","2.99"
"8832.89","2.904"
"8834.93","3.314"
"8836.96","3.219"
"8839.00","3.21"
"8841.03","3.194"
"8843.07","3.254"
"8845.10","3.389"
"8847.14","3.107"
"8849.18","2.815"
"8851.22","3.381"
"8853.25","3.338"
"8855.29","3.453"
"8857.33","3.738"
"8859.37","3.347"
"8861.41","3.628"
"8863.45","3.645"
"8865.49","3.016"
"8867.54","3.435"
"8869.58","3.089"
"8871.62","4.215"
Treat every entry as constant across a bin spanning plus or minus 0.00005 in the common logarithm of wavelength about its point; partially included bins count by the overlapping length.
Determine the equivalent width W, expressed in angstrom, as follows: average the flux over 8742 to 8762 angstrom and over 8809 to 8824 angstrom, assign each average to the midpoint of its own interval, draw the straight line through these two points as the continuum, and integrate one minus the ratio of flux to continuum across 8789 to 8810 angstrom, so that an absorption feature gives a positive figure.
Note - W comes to 0.3 angstrom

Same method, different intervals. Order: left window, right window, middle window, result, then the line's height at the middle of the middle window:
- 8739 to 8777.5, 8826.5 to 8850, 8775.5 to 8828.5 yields -2.47 angstrom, 3.16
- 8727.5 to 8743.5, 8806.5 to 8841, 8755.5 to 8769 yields 0.92 angstrom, 3.34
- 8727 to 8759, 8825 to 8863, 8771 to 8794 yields -0.02 angstrom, 3.23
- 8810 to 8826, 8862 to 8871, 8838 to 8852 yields 0.74 angstrom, 3.37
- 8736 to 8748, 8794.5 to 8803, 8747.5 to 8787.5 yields 2.26 angstrom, 3.29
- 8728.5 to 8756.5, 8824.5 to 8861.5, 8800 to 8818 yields -0.56 angstrom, 3.25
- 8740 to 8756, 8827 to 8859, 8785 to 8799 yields -0.07 angstrom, 3.22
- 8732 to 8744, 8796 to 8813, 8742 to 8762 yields 1.67 angstrom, 3.42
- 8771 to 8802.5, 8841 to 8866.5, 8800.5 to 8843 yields 0.27 angstrom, 3.29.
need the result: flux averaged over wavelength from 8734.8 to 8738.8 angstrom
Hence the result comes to 3.23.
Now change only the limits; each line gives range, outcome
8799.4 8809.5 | 3.22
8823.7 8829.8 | 3.27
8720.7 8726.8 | 3.28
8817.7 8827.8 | 3.23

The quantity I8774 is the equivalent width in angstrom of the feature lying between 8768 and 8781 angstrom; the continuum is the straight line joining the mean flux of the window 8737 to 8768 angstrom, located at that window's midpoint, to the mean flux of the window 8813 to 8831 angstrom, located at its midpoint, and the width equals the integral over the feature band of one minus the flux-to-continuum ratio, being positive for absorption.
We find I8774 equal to 0.5 angstrom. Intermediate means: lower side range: 3.19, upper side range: 3.35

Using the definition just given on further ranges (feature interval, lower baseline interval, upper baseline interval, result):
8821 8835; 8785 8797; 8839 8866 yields 0.4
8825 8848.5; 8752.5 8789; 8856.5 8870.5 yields 0.9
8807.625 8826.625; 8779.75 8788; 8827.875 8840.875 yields -0.8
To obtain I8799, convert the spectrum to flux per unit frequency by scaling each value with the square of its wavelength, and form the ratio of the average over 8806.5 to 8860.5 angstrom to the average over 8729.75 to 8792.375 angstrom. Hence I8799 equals 1.05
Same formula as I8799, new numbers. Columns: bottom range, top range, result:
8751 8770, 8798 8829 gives 1.09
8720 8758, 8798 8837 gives 1.04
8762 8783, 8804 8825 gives 1.09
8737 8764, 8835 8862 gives 1.06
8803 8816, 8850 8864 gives 1.05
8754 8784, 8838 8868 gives 1.09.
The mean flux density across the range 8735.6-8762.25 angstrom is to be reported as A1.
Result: 3.21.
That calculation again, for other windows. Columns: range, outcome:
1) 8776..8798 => 3.31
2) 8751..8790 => 3.13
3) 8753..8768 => 3.09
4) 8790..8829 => 3.32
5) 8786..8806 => 3.24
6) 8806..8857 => 3.27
